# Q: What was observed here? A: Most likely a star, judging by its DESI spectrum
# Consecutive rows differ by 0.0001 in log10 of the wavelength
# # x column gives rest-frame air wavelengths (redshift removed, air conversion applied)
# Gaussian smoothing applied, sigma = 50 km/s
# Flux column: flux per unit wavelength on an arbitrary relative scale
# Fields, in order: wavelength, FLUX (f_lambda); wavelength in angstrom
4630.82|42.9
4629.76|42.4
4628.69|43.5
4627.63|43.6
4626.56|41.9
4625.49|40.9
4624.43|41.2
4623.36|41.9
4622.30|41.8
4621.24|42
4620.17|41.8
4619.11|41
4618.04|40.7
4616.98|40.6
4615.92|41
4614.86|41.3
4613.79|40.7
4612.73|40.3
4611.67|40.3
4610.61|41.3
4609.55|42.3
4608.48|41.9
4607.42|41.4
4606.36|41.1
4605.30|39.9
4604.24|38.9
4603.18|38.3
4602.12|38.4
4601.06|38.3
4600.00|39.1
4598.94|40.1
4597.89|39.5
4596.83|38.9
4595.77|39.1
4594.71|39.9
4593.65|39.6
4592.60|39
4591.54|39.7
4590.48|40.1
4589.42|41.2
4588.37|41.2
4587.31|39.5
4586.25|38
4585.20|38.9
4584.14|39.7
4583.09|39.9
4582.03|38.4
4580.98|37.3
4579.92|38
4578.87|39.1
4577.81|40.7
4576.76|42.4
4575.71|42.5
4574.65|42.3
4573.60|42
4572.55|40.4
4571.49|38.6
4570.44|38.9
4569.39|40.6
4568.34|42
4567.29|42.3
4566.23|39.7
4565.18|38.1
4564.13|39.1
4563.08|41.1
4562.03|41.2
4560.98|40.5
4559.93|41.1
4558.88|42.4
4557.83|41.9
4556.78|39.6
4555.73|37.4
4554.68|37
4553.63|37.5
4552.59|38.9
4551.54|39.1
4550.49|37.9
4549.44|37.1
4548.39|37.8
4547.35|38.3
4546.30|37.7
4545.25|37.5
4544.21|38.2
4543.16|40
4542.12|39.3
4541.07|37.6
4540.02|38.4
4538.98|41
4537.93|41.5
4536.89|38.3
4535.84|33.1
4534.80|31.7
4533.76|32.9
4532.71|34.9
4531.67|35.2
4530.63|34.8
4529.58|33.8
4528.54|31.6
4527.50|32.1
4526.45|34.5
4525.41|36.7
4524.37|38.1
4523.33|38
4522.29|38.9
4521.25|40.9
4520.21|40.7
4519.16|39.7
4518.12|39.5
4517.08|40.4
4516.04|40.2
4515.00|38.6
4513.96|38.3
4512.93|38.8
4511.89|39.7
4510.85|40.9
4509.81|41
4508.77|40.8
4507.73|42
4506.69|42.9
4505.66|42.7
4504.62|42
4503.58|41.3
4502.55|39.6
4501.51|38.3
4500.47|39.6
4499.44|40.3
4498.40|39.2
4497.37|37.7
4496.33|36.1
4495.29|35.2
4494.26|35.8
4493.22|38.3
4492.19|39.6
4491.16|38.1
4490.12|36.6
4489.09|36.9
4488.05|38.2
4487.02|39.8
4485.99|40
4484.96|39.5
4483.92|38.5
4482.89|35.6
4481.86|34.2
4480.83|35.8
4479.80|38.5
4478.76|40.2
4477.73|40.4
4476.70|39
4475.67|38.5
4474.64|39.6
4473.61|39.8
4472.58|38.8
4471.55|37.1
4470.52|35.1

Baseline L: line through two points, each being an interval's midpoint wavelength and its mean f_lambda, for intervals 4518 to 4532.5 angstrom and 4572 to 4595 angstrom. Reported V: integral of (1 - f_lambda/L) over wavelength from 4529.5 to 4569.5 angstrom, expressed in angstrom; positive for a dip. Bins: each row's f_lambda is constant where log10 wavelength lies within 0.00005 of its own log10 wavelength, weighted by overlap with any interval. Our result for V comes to -0.38 angstrom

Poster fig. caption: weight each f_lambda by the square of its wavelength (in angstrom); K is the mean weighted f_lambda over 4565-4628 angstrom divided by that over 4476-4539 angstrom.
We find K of 1.10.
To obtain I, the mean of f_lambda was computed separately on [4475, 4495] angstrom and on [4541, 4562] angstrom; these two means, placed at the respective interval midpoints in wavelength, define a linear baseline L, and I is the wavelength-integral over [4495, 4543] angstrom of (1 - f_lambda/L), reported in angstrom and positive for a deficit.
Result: 0.3 angstrom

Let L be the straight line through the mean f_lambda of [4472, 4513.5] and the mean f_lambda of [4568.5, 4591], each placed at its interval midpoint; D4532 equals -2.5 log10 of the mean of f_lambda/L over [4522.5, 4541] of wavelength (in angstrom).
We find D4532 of 0.11 mag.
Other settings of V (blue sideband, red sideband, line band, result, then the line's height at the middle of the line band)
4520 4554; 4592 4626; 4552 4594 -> -1.3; 38.7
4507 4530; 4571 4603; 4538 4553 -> 0.1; 39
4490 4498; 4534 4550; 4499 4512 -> -1.2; 37.4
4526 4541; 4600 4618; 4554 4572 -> -1.3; 37.3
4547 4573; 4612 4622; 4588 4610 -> 0.4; 40.6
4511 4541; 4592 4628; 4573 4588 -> -0.2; 39.4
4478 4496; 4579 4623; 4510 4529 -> 0.0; 38.4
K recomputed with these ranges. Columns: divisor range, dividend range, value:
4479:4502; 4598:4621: 1.13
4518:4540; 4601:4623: 1.15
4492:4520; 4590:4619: 1.06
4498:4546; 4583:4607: 1.06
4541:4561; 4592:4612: 1.05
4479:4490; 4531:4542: 0.99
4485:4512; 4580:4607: 1.04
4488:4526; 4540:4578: 1.03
